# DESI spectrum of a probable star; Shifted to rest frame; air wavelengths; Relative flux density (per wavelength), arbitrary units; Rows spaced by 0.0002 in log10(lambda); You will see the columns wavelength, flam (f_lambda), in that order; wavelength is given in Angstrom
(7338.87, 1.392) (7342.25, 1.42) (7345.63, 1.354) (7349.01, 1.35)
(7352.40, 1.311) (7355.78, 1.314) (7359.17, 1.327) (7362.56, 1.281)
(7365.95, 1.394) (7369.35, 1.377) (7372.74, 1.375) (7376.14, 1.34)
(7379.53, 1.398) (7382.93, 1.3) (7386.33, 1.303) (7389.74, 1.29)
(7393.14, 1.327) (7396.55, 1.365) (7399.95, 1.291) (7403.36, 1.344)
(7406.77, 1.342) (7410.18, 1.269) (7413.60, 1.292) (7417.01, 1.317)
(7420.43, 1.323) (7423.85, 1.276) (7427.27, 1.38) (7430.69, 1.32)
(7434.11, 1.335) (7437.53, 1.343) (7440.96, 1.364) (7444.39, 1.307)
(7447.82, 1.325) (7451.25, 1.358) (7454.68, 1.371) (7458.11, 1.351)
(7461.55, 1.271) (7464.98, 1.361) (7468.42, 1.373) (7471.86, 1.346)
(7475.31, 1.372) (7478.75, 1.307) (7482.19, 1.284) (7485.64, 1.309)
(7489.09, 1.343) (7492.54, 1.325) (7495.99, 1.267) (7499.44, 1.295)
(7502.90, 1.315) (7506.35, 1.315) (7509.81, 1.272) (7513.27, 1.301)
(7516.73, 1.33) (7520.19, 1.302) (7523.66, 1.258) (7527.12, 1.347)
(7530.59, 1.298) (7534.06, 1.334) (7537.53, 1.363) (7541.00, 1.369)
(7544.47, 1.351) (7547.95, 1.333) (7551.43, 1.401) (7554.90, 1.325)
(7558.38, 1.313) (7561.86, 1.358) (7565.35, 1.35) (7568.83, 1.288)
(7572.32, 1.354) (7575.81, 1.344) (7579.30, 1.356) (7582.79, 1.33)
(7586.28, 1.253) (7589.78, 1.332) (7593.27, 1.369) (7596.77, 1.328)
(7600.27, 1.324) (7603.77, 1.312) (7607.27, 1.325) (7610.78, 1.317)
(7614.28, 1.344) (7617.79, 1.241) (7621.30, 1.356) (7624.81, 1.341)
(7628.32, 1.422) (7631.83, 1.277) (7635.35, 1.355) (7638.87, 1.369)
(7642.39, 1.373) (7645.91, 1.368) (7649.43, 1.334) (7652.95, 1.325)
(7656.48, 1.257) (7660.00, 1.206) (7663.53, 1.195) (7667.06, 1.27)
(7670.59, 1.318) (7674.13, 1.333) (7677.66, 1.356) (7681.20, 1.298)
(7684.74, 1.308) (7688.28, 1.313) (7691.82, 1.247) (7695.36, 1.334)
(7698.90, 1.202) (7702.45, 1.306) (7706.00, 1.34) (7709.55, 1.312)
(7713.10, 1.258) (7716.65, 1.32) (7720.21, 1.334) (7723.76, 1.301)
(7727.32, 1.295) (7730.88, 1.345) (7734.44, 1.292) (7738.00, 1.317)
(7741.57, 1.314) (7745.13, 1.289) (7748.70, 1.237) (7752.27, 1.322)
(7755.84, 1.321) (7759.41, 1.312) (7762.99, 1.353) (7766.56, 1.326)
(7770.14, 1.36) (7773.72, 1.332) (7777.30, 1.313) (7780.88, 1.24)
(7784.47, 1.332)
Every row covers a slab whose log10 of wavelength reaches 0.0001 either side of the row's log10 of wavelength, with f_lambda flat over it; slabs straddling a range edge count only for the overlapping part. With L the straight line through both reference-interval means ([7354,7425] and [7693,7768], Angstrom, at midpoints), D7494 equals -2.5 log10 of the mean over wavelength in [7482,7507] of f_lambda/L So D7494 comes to 0.01 mag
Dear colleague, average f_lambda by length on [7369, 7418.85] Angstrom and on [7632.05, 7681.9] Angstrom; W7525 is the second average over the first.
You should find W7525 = 0.99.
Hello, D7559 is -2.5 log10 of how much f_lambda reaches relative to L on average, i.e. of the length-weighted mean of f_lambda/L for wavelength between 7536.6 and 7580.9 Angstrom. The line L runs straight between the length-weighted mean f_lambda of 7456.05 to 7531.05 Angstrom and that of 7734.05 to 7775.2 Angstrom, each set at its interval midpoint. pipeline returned -0.02 mag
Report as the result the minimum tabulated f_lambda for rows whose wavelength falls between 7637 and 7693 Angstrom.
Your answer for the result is 1.195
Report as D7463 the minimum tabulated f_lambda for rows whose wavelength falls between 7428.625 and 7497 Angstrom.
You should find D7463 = 1.267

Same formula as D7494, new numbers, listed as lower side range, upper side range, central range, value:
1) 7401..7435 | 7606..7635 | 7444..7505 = -0.004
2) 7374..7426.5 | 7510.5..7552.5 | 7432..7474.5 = -0.015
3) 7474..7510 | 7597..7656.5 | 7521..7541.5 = -0.006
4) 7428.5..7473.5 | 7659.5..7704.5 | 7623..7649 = -0.049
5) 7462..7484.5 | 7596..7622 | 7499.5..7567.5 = 0.000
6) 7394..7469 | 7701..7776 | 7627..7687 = 0.003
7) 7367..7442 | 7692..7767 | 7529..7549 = -0.018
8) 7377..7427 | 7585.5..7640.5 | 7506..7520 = 0.018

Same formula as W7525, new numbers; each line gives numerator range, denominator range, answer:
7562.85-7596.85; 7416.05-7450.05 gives 1.00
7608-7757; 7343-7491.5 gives 0.98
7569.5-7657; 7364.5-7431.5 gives 1.00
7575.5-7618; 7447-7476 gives 0.98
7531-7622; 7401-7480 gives 1.00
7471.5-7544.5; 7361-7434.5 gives 0.99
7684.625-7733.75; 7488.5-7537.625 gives 0.99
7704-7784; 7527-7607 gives 0.98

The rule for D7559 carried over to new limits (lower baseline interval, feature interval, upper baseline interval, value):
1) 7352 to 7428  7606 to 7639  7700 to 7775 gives -0.013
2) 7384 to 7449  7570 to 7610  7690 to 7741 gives -0.016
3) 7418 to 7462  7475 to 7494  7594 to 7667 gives 0.009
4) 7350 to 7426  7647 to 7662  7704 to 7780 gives 0.027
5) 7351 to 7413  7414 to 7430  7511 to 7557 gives 0.007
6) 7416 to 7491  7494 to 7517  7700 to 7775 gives 0.026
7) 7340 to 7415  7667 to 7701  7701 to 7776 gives 0.015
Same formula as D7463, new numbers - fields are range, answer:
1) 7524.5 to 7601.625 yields 1.253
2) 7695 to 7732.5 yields 1.202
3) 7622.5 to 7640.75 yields 1.277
